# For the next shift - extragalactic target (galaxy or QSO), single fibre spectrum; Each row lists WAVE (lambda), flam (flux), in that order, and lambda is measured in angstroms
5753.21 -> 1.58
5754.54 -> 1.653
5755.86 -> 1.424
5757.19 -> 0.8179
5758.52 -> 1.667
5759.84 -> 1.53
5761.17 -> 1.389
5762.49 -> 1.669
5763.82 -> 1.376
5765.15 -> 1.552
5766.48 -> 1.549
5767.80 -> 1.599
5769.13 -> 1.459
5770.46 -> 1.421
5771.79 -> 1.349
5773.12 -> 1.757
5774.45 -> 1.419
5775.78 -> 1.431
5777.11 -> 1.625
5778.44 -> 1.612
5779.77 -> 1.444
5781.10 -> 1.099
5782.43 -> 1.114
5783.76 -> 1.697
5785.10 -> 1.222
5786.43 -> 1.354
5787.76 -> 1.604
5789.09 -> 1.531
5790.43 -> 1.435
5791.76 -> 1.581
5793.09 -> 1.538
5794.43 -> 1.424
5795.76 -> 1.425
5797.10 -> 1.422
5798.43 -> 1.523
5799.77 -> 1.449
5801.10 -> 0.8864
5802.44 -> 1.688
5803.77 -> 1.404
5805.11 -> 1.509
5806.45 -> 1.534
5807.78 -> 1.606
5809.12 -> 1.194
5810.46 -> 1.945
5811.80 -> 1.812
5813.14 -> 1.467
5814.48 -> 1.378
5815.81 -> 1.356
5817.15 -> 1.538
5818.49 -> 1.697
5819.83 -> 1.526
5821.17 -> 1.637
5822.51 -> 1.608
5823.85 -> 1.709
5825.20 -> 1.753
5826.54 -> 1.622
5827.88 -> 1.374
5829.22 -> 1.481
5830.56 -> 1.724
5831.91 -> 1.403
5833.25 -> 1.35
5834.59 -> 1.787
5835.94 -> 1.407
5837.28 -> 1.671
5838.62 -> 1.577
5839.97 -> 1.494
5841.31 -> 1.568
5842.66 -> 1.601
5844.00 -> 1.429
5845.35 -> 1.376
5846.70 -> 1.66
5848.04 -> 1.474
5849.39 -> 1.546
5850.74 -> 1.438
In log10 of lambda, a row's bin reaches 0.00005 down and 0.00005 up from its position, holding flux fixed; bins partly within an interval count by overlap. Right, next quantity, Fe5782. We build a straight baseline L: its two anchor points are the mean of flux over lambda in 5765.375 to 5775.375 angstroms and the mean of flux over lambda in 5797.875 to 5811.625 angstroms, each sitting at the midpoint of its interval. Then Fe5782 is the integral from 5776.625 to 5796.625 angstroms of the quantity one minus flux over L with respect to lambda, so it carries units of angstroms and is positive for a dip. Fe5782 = 0.7 angstroms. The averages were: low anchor 1.51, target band 1.45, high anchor 1.49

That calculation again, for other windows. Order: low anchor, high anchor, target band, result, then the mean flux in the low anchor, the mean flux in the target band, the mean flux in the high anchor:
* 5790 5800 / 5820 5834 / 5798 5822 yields 0.16 angstroms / 1.48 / 1.51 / 1.57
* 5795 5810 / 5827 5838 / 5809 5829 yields -1.34 angstroms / 1.43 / 1.58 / 1.53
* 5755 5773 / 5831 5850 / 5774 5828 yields -0.09 angstroms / 1.46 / 1.49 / 1.53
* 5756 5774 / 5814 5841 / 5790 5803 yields 0.67 angstroms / 1.47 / 1.44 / 1.56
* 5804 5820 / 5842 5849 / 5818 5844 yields -0.84 angstroms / 1.54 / 1.57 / 1.51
